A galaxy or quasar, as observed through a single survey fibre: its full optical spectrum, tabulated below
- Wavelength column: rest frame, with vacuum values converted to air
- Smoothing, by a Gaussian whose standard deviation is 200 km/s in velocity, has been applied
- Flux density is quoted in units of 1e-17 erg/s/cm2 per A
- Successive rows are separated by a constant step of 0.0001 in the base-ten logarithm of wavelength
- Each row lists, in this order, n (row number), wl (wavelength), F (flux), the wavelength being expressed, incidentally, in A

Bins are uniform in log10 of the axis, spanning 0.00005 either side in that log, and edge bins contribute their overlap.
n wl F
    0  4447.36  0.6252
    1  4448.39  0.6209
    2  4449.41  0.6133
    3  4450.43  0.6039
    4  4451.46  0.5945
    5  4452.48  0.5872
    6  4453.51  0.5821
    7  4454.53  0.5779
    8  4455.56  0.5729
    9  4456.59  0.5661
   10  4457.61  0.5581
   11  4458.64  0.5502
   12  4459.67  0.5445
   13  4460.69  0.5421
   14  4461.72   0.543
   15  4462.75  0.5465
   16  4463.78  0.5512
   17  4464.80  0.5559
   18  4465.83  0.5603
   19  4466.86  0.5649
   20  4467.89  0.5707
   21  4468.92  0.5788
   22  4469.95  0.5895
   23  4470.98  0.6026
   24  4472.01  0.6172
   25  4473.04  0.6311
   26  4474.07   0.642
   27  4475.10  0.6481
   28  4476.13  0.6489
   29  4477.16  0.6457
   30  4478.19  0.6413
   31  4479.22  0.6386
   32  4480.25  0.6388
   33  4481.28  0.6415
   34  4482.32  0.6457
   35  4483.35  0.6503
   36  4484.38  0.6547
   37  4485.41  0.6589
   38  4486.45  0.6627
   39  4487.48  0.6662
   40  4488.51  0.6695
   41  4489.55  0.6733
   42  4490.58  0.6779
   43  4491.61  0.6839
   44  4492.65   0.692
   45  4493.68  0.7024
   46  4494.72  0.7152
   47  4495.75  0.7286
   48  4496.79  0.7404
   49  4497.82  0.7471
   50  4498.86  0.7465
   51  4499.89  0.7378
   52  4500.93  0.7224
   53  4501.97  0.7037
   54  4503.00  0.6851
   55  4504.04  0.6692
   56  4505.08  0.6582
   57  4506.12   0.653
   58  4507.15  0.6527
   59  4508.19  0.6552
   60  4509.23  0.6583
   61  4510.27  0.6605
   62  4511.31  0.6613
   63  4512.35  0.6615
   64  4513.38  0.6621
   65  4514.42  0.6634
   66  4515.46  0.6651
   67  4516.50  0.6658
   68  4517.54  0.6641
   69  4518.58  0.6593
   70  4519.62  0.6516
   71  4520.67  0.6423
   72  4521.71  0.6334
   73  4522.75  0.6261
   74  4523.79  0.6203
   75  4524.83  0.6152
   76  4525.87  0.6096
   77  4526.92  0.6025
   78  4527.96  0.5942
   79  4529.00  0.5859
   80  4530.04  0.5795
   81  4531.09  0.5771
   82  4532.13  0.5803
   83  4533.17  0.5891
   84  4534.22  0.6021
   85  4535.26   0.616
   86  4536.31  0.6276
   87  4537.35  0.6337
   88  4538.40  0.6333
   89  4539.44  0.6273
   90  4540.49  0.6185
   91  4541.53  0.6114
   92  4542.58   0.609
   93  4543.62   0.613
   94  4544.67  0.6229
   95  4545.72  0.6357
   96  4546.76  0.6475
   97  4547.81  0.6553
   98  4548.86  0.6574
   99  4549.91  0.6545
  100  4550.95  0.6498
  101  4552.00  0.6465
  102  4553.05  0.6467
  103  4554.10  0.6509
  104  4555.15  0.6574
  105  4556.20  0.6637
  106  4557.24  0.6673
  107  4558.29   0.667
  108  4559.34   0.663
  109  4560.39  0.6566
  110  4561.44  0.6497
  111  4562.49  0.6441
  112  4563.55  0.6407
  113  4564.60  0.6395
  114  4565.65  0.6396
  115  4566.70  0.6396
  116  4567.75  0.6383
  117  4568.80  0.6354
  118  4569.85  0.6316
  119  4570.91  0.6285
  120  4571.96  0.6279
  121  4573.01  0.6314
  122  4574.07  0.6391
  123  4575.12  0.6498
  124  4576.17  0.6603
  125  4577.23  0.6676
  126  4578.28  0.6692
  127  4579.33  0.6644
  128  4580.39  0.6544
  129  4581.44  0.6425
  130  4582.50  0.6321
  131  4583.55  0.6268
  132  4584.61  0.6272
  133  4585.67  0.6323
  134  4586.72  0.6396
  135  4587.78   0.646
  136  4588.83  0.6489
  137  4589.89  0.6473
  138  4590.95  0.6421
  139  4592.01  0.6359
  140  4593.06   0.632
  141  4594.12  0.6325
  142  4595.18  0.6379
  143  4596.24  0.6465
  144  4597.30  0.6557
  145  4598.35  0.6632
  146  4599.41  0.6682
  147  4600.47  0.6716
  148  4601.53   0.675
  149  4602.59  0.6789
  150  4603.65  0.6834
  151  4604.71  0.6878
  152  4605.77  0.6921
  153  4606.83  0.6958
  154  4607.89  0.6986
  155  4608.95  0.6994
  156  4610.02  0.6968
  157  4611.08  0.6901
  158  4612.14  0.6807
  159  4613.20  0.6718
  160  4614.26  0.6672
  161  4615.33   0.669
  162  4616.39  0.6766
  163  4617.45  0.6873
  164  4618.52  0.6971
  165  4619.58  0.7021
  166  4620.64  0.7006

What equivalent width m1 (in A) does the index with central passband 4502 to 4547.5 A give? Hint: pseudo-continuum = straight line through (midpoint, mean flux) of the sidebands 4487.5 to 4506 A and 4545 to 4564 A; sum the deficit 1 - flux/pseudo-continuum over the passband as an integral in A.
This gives 3.0 A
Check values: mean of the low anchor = 0.701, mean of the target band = 0.633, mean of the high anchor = 0.653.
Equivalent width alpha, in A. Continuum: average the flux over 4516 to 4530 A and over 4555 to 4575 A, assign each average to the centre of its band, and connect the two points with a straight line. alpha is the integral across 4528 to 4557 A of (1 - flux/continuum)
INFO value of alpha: 0.4 A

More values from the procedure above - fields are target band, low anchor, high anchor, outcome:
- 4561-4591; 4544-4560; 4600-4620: 1.0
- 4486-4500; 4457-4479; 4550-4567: -2.2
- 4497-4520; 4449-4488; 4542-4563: -2.0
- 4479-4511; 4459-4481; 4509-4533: -3.5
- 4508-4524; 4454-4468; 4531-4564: -1.2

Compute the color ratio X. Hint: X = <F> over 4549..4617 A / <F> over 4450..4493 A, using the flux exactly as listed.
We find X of 1.07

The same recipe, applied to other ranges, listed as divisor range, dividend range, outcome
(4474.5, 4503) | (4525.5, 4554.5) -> 0.91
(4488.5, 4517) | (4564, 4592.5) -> 0.94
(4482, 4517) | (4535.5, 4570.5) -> 0.94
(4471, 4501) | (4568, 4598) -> 0.95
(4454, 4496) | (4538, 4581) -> 1.04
